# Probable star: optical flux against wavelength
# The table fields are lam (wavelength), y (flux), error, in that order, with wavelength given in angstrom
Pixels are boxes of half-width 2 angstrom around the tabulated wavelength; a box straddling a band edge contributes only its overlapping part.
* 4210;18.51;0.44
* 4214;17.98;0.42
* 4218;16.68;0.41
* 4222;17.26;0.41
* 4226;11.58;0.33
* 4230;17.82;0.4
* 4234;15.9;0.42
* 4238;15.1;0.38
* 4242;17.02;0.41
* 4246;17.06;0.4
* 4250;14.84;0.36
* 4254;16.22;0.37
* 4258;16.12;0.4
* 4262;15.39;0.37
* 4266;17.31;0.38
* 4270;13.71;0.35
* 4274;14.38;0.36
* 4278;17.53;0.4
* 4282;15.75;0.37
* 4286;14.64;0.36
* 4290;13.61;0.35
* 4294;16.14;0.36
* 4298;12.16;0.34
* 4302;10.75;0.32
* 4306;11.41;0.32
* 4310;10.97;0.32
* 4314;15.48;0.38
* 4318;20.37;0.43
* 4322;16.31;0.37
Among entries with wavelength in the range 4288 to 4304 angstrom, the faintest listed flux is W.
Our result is 10.75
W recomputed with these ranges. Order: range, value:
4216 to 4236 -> 11.58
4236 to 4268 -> 14.84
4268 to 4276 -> 13.71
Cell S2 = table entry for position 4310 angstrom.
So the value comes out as 10.97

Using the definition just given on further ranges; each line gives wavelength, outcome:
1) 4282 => 15.75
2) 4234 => 15.9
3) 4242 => 17.02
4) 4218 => 16.68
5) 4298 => 12.16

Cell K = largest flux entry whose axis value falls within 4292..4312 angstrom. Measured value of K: 16.14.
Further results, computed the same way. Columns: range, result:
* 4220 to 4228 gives 17.26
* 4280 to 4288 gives 15.75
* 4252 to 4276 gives 17.31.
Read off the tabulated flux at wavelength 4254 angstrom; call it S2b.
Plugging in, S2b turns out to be 16.22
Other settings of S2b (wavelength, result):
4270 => 13.71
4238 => 15.1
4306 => 11.41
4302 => 10.75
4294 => 16.14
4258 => 16.12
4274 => 14.38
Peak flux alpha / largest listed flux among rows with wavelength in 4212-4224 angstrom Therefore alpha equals 17.98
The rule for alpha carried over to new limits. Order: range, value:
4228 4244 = 17.82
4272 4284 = 17.53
